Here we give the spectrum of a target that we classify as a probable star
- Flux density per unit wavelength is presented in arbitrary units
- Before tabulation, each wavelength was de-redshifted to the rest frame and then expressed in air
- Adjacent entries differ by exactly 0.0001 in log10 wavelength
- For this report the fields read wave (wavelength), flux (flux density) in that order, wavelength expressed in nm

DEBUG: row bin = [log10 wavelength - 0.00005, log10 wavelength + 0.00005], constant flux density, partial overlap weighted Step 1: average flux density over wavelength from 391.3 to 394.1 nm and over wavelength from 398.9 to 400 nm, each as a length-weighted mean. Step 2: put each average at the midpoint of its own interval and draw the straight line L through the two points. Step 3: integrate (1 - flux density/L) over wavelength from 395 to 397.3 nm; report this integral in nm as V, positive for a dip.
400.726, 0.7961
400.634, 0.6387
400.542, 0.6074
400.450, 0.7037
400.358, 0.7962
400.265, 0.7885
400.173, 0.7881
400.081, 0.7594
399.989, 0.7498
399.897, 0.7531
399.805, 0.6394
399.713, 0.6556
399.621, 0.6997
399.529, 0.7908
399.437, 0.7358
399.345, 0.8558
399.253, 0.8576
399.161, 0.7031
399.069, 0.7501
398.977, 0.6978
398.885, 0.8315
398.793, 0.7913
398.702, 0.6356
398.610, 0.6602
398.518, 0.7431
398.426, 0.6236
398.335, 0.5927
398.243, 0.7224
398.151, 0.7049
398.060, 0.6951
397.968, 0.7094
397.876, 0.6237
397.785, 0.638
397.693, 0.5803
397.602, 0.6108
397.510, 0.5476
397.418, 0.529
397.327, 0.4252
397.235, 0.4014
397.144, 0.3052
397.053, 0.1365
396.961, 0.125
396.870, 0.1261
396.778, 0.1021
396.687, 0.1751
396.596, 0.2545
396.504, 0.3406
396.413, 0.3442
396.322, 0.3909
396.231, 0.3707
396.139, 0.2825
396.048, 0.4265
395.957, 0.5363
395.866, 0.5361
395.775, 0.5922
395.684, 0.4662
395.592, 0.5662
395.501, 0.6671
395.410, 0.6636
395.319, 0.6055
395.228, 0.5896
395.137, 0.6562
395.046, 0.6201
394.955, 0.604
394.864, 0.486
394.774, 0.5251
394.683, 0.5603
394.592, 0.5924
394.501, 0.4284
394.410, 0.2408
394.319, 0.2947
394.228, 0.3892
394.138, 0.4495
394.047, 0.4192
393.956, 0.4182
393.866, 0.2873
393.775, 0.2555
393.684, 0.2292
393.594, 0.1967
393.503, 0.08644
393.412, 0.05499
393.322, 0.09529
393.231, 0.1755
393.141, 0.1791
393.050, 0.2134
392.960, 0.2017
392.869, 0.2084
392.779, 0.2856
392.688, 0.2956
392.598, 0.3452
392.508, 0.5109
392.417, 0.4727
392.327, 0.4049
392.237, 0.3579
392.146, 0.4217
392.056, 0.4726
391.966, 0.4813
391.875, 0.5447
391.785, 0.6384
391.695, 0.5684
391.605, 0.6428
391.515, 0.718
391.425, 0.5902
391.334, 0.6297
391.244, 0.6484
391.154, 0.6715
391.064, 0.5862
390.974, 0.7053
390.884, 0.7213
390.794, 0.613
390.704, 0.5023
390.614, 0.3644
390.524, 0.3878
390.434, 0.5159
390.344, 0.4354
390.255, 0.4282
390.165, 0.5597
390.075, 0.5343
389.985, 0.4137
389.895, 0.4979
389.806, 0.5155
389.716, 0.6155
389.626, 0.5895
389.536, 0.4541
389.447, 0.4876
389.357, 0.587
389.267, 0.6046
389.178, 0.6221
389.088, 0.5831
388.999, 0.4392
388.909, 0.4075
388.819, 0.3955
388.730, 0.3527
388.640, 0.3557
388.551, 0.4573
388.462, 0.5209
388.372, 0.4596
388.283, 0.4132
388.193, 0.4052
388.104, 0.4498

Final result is 0.56 nm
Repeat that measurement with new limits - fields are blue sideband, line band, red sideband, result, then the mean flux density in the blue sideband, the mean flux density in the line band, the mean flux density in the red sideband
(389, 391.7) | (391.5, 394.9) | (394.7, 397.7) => 0.90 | 0.558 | 0.369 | 0.441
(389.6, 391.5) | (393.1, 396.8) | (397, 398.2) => 0.97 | 0.551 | 0.396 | 0.53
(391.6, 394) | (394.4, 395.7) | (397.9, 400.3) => -0.25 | 0.33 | 0.562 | 0.727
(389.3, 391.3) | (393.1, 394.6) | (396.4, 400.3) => 0.77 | 0.539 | 0.275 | 0.588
